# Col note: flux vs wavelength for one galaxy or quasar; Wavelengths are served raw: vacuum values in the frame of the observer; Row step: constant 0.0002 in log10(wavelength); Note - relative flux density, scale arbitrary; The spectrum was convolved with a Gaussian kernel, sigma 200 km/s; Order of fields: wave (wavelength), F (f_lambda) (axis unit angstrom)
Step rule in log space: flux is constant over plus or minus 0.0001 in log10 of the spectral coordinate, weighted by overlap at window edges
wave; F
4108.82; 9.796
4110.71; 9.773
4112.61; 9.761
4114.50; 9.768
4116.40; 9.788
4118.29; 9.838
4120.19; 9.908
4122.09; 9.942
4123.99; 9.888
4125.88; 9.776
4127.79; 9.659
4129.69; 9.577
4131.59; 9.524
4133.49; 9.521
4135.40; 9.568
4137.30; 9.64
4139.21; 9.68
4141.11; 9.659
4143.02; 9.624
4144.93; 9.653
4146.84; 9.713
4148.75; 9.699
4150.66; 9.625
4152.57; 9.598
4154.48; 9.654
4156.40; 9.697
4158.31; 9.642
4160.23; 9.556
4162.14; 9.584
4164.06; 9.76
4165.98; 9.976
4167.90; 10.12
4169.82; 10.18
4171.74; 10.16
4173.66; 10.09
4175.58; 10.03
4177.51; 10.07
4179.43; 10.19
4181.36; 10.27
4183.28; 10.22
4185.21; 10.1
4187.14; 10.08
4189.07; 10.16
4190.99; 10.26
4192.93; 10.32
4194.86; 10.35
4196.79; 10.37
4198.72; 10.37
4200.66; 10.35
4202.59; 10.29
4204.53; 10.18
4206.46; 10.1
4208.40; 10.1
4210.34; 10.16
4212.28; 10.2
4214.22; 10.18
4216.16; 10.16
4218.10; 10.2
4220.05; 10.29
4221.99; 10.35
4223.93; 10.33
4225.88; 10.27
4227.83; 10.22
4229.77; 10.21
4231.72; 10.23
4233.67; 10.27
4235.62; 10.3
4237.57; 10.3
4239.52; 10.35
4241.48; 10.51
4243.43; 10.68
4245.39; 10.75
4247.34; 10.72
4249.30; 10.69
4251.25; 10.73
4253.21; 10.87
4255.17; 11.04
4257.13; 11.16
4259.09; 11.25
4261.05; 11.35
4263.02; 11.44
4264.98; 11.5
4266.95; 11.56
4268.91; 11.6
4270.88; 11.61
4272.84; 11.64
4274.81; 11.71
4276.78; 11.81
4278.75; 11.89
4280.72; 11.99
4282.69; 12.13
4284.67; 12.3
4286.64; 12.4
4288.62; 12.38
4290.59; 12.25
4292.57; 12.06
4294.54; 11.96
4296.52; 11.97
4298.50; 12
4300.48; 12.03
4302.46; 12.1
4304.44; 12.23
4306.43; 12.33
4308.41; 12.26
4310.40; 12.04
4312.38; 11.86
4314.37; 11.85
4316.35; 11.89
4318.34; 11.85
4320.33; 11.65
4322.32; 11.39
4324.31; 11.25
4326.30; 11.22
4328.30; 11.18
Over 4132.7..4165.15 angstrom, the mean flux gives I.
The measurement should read 9.64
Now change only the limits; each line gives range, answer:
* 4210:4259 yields 10.5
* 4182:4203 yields 10.3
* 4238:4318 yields 11.6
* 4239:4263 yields 10.9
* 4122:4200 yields 9.89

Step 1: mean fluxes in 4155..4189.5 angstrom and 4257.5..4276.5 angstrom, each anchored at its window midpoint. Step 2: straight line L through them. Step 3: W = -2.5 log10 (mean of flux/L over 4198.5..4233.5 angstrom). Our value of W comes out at 0.048 mag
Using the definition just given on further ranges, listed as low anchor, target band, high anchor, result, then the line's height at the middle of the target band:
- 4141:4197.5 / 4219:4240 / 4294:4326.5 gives 0.05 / 10.8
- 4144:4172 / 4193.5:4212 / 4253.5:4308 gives 0.03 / 10.5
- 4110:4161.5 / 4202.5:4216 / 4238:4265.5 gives 0.03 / 10.5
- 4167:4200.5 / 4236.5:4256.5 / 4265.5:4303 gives 0.06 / 11.3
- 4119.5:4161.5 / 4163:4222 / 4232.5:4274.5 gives 0.01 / 10.3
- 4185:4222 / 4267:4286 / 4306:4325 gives -0.05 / 11.3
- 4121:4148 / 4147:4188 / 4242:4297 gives 0.02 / 10.1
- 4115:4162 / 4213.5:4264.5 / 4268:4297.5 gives 0.07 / 11.3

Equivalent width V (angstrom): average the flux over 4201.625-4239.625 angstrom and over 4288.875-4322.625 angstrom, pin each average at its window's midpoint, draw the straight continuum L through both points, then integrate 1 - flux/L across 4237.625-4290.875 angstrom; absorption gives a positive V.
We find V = -1.2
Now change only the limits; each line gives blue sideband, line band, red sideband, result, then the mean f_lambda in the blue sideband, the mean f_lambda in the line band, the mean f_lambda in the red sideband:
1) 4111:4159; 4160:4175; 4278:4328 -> 0.3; 9.7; 9.95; 12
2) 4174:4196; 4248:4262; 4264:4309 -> 0.5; 10.2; 11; 12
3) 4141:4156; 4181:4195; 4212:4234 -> -0.3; 9.65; 10.2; 10.2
